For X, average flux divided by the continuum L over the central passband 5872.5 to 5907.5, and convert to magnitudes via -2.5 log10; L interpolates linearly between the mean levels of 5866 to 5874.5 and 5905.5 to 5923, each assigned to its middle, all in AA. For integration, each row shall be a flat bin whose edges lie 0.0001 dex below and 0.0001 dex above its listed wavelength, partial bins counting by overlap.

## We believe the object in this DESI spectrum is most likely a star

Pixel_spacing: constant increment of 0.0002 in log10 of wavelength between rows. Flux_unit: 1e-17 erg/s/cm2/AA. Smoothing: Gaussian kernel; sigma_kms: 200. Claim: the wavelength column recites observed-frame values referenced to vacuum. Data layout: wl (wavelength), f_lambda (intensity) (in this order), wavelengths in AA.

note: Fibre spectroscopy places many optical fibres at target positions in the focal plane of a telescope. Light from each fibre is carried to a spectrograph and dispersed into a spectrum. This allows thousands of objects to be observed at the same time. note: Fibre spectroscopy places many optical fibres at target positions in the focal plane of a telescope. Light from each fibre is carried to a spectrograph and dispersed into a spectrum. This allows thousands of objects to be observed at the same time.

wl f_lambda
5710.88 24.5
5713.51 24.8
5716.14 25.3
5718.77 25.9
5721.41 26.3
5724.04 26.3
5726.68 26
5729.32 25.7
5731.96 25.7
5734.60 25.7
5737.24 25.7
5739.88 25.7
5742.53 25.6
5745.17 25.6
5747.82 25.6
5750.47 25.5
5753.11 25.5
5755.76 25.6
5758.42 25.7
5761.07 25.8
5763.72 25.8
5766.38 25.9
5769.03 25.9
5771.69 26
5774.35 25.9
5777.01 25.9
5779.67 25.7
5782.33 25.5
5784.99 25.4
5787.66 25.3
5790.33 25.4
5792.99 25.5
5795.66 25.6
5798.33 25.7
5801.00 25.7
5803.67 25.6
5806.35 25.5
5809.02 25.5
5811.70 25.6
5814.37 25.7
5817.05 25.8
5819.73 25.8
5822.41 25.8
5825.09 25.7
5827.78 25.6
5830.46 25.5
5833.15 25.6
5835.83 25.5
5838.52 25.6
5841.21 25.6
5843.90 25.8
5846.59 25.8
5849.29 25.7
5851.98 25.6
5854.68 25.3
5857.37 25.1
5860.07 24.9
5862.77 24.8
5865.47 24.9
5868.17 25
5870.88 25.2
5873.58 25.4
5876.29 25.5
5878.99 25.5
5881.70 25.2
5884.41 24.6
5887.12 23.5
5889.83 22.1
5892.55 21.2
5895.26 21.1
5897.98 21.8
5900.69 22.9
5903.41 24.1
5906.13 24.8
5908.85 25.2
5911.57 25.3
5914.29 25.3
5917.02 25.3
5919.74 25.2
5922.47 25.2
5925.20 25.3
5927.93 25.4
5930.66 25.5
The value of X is 0.07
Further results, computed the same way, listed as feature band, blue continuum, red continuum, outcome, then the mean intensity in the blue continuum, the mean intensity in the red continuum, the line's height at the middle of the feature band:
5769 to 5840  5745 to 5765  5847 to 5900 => -0.023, 25.6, 24.3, 25.1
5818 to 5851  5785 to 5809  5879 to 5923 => -0.031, 25.5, 23.9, 25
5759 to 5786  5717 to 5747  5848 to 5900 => -0.017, 25.8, 24.3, 25.4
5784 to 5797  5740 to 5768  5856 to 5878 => 0.002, 25.7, 25.1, 25.5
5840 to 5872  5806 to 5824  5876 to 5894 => -0.030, 25.7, 23.8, 24.6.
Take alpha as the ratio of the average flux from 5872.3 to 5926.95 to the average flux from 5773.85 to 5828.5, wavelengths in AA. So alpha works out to 0.95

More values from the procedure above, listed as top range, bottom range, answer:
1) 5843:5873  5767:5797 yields 0.99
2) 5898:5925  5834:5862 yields 0.97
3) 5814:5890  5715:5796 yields 0.98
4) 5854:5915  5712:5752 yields 0.94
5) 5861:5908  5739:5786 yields 0.93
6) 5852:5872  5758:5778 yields 0.97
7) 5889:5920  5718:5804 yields 0.92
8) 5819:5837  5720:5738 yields 0.99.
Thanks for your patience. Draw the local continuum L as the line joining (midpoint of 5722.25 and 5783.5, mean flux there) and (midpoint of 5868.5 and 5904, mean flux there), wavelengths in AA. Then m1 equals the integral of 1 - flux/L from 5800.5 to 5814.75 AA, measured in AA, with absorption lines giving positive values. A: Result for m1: -0.4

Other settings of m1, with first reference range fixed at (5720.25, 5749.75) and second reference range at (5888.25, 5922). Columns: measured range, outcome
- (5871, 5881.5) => -0.6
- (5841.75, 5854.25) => -0.6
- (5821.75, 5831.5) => -0.4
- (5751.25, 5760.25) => 0.0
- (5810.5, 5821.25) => -0.4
